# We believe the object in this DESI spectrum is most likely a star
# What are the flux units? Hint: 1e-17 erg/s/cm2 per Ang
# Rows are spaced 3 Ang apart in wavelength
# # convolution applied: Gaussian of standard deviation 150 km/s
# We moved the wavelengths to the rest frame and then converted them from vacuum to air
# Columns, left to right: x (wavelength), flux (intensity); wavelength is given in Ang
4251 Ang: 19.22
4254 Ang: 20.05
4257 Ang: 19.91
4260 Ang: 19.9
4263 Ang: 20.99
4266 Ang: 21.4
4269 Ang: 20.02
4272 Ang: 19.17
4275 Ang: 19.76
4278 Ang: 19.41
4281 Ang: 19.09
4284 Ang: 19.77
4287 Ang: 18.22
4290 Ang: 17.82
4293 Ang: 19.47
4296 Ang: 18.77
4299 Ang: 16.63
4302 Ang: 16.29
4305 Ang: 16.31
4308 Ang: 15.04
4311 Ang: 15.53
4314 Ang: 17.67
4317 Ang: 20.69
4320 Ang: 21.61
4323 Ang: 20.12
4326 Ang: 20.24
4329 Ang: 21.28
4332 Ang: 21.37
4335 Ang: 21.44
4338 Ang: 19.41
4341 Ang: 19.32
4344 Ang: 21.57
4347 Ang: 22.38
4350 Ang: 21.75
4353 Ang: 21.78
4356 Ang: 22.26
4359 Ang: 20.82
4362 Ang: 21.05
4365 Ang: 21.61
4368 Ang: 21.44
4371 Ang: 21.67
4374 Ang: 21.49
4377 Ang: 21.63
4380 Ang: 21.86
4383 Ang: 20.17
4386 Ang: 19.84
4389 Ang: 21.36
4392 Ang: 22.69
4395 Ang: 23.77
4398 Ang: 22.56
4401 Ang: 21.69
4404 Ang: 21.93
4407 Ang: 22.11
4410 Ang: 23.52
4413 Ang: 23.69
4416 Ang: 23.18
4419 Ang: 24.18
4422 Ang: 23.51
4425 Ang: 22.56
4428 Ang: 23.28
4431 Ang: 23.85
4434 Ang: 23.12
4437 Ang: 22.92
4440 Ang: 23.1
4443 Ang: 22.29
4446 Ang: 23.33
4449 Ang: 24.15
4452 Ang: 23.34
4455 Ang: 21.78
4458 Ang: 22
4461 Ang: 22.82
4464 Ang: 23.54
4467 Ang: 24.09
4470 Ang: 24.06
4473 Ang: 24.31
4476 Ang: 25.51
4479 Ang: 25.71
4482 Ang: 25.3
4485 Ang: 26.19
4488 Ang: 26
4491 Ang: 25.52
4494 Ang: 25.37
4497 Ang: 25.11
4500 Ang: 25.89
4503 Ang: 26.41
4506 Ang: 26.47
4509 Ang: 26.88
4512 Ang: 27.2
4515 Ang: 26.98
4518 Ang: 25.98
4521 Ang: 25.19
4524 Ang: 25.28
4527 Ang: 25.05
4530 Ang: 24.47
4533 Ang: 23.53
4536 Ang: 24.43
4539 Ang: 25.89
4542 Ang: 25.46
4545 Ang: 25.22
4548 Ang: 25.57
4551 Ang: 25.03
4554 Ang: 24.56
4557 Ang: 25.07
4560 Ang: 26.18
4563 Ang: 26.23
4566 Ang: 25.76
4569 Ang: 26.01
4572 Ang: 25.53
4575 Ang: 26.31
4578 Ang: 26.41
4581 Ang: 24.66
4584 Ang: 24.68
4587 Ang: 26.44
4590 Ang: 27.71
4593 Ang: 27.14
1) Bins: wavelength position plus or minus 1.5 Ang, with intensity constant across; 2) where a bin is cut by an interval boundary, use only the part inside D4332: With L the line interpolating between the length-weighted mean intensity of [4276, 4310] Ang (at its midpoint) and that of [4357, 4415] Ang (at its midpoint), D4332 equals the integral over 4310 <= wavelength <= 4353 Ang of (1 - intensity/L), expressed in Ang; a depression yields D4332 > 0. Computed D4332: -1.9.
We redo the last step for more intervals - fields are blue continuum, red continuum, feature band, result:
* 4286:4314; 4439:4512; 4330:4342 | -1.16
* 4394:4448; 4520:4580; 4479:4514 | -2.35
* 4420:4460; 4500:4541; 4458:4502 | -0.94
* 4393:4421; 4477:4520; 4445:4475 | 1.67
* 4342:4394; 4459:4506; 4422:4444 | 0.42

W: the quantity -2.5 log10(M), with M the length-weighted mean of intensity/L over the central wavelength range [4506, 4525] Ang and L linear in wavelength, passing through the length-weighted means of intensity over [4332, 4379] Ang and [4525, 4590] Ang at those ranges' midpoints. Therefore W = -0.07 mag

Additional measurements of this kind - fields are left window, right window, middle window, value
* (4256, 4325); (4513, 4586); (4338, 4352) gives -0.044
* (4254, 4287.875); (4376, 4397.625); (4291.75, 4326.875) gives 0.129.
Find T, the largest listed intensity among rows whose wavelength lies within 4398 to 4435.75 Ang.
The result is 24.18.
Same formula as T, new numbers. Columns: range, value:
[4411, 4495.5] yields 26.19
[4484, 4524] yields 27.2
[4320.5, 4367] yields 22.38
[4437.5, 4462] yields 24.15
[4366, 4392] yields 22.69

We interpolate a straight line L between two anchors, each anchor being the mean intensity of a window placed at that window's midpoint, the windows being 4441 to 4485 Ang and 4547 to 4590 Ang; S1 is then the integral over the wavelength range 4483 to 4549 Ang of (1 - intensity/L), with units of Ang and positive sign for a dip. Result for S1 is -2.4 Ang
